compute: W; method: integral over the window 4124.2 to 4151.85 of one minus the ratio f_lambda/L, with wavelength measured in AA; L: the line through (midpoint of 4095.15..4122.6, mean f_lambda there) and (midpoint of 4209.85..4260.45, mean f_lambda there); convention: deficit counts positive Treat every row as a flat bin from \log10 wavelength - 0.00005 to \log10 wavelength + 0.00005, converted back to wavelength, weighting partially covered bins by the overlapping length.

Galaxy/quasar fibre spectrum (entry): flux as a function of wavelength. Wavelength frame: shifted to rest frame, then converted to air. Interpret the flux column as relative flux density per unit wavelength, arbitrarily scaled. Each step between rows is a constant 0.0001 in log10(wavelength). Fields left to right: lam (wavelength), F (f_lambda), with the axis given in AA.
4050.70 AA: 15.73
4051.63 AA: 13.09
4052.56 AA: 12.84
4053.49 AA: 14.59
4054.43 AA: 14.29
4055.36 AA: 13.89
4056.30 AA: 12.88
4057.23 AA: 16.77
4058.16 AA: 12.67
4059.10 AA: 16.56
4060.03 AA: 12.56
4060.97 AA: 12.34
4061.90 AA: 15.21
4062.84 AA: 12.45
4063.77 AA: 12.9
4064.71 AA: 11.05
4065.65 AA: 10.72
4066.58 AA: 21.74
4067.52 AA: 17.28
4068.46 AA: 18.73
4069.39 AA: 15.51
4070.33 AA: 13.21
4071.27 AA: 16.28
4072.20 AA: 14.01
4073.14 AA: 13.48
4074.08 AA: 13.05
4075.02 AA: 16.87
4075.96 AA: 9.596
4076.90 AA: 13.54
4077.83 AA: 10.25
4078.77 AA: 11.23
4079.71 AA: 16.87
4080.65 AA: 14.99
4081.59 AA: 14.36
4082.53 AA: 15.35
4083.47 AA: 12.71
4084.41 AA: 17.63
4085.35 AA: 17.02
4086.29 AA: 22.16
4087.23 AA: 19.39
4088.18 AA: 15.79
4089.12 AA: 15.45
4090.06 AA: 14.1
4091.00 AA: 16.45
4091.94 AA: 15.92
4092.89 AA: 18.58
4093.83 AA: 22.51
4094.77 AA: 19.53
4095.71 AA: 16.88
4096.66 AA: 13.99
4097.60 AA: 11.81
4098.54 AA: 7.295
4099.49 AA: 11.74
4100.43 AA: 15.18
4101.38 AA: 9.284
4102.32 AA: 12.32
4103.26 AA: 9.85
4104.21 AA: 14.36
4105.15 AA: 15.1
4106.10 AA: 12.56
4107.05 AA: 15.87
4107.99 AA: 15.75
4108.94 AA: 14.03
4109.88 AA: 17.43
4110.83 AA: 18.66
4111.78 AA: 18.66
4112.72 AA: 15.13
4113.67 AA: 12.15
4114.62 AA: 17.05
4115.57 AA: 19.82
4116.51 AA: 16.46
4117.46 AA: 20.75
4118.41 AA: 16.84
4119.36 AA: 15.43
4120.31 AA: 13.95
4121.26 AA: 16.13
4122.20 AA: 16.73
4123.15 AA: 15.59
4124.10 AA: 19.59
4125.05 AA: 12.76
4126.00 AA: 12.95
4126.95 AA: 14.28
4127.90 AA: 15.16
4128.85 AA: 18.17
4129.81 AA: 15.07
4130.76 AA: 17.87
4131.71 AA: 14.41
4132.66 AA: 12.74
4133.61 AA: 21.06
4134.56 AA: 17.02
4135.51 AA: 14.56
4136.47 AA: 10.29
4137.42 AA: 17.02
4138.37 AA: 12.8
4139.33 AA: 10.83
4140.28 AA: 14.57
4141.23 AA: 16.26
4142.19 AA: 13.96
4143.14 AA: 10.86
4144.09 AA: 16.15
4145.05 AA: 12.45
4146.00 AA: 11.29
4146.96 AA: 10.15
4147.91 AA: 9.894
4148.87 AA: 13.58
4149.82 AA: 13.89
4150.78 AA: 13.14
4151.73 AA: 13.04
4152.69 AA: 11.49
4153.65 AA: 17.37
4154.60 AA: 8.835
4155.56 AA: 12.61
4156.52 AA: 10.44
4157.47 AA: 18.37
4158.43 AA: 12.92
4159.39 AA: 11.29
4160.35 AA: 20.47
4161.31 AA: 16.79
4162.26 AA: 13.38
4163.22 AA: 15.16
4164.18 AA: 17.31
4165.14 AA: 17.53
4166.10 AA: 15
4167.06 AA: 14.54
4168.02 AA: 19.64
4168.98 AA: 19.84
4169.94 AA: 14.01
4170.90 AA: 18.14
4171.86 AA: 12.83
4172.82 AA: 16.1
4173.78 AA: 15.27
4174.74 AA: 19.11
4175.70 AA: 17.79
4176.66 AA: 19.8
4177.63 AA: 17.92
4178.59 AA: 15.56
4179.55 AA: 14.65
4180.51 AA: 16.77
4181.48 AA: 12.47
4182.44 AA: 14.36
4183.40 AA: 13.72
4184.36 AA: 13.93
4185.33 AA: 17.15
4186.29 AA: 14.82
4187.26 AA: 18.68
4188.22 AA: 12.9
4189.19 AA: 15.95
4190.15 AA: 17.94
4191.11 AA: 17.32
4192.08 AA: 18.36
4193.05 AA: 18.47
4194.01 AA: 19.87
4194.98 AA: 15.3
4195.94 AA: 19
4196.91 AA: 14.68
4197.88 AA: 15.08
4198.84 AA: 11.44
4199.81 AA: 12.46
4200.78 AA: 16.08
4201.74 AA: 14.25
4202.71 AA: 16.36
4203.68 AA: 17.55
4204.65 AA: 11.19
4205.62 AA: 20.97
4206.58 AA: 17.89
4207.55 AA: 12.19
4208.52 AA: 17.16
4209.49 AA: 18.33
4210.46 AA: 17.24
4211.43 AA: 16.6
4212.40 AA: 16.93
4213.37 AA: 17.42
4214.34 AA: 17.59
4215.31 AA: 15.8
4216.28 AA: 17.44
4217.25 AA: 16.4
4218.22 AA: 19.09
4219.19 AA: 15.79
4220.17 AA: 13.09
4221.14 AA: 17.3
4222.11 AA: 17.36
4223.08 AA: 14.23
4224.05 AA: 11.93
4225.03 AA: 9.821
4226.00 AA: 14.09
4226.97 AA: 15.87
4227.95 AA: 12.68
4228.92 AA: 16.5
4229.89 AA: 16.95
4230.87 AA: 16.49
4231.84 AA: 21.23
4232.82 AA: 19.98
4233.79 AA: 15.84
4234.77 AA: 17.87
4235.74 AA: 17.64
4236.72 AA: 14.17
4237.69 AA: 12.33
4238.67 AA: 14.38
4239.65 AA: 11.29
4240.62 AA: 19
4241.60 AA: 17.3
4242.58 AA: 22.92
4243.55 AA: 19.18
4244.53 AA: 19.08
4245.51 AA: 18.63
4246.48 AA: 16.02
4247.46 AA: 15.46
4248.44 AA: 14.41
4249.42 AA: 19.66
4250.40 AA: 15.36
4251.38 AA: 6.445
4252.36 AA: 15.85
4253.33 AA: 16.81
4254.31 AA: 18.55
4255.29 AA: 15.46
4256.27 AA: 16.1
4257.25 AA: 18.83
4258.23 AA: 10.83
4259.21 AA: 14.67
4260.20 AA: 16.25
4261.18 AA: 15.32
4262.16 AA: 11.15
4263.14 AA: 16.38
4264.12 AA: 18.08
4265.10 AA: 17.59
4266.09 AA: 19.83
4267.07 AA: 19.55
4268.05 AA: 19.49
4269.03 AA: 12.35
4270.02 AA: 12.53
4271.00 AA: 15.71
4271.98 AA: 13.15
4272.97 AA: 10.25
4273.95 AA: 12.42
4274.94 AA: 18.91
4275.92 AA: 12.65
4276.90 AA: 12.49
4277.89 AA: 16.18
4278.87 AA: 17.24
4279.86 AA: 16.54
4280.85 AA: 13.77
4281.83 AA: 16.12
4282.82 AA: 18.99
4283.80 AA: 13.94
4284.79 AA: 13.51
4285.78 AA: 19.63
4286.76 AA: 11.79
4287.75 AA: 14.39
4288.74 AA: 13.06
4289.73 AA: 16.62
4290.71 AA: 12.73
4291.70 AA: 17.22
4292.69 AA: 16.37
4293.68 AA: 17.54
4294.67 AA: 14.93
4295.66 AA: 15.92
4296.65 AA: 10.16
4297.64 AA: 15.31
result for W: 1.95 AA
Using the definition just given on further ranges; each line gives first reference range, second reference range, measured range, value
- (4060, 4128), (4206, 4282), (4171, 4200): -0.8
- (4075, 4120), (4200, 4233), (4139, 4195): 2.3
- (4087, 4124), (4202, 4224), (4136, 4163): 4.3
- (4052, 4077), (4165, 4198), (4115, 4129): -0.9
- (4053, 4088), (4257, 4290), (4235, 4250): -1.6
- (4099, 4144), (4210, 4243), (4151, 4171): 0.6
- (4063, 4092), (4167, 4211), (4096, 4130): 1.0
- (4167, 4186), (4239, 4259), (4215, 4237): 0.4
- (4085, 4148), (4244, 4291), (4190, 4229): -1.5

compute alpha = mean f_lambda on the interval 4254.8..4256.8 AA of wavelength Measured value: 15.8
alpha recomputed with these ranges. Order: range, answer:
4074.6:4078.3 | 12.5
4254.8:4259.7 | 15.2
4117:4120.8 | 16.7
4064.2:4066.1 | 10.9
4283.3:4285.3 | 13.8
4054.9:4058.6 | 14.1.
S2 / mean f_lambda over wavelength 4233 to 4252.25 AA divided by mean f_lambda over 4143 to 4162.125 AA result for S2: 1.22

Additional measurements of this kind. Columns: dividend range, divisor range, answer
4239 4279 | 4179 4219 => 0.98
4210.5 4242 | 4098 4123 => 1.07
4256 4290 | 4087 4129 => 0.99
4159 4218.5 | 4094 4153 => 1.11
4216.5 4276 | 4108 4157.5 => 1.07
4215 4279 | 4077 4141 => 1.03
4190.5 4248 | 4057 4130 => 1.08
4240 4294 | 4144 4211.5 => 1.03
